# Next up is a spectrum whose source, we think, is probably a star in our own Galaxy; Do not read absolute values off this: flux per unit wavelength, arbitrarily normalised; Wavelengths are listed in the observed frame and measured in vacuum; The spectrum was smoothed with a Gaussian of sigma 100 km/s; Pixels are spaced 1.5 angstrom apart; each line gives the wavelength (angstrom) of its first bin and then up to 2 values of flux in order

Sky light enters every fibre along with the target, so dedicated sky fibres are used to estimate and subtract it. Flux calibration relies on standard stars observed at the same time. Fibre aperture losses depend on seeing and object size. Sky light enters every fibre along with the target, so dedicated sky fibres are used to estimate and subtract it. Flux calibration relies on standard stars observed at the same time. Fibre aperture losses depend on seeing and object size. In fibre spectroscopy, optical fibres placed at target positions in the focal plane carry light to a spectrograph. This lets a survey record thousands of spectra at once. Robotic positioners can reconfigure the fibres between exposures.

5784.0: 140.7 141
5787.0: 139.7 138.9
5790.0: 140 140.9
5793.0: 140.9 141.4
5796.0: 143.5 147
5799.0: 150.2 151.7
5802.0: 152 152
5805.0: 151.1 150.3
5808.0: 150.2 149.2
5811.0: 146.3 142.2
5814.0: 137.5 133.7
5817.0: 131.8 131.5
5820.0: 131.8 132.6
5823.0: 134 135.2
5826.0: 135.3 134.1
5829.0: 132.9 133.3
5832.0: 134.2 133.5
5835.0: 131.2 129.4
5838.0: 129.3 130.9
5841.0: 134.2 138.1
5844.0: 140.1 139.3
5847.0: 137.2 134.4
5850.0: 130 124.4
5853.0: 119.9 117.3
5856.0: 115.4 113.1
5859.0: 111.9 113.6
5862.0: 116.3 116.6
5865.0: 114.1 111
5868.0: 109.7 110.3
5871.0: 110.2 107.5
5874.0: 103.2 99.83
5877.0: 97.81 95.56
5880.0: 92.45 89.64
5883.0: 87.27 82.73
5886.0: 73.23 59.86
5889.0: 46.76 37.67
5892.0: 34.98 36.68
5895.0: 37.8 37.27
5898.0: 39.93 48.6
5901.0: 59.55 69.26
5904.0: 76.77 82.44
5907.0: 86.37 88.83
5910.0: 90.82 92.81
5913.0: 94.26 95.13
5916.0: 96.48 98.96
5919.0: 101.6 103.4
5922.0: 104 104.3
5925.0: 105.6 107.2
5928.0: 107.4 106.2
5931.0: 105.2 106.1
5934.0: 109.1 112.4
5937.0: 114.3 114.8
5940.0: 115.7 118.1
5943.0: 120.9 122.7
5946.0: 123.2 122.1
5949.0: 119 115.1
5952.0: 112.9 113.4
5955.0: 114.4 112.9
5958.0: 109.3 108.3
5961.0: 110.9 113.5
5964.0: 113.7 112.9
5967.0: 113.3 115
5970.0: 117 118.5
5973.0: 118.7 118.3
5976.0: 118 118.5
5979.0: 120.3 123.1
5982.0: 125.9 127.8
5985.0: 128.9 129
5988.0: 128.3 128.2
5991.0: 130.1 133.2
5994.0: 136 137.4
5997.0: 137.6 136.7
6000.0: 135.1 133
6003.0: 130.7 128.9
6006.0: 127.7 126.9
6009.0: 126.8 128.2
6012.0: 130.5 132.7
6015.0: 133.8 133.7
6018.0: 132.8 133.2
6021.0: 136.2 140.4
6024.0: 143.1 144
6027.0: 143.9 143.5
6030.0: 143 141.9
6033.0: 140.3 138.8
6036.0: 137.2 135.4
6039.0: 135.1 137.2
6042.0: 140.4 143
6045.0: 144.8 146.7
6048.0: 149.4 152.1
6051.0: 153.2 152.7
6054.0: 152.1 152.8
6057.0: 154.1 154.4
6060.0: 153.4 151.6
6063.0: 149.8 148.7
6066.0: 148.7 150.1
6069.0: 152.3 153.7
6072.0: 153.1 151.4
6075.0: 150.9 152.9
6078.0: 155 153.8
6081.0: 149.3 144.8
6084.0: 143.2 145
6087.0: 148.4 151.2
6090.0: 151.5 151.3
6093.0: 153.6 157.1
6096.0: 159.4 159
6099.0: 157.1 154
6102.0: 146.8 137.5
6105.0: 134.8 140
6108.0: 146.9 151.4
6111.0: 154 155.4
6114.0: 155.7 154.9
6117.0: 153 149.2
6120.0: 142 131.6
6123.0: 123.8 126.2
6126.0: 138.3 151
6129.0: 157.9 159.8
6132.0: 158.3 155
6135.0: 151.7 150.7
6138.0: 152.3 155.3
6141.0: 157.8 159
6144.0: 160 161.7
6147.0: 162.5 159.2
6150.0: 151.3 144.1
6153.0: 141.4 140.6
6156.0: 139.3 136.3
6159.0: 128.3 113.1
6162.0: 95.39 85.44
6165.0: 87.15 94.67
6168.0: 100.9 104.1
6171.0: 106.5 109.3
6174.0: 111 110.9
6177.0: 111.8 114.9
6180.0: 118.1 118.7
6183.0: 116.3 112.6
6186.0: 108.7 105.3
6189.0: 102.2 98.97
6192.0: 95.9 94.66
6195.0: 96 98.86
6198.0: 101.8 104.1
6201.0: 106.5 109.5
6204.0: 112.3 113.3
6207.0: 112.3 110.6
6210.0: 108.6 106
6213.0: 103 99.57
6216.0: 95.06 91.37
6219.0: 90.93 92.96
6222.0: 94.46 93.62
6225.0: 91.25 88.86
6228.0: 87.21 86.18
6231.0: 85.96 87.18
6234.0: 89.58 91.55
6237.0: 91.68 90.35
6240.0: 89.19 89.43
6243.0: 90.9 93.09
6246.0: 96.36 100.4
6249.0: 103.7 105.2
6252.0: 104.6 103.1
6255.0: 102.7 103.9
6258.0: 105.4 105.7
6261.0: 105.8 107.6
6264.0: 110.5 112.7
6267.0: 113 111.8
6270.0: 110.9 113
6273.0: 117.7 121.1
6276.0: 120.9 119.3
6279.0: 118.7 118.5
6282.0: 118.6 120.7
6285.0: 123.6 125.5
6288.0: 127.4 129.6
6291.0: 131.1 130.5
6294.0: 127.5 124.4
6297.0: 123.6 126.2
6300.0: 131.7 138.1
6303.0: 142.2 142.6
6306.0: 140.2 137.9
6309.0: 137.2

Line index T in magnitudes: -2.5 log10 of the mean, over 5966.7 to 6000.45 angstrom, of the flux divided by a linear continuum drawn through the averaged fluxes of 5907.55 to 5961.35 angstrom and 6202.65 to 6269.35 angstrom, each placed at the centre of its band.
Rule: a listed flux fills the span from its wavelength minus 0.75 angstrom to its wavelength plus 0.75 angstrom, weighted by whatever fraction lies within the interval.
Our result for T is -0.180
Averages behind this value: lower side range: 108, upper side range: 99.4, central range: 126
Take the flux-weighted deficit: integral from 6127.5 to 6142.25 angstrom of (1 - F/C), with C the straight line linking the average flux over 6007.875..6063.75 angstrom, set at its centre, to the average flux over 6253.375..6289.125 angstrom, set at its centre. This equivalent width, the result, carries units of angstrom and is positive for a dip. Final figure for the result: -2.8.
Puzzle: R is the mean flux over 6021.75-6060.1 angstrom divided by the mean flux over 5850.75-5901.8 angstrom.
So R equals 1.66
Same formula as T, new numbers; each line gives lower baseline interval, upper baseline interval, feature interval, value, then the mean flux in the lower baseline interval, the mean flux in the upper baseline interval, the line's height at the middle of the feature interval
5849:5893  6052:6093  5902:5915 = 0.24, 97.9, 151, 108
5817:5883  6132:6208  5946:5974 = 0.06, 121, 122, 122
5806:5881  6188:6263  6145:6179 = -0.18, 125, 98.6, 103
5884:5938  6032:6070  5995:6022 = -0.04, 82.2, 147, 127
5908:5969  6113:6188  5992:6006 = -0.16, 109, 133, 116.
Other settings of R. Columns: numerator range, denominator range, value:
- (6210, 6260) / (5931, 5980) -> 0.83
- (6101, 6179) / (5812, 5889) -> 1.16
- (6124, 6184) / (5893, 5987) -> 1.28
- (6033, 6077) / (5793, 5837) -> 1.06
